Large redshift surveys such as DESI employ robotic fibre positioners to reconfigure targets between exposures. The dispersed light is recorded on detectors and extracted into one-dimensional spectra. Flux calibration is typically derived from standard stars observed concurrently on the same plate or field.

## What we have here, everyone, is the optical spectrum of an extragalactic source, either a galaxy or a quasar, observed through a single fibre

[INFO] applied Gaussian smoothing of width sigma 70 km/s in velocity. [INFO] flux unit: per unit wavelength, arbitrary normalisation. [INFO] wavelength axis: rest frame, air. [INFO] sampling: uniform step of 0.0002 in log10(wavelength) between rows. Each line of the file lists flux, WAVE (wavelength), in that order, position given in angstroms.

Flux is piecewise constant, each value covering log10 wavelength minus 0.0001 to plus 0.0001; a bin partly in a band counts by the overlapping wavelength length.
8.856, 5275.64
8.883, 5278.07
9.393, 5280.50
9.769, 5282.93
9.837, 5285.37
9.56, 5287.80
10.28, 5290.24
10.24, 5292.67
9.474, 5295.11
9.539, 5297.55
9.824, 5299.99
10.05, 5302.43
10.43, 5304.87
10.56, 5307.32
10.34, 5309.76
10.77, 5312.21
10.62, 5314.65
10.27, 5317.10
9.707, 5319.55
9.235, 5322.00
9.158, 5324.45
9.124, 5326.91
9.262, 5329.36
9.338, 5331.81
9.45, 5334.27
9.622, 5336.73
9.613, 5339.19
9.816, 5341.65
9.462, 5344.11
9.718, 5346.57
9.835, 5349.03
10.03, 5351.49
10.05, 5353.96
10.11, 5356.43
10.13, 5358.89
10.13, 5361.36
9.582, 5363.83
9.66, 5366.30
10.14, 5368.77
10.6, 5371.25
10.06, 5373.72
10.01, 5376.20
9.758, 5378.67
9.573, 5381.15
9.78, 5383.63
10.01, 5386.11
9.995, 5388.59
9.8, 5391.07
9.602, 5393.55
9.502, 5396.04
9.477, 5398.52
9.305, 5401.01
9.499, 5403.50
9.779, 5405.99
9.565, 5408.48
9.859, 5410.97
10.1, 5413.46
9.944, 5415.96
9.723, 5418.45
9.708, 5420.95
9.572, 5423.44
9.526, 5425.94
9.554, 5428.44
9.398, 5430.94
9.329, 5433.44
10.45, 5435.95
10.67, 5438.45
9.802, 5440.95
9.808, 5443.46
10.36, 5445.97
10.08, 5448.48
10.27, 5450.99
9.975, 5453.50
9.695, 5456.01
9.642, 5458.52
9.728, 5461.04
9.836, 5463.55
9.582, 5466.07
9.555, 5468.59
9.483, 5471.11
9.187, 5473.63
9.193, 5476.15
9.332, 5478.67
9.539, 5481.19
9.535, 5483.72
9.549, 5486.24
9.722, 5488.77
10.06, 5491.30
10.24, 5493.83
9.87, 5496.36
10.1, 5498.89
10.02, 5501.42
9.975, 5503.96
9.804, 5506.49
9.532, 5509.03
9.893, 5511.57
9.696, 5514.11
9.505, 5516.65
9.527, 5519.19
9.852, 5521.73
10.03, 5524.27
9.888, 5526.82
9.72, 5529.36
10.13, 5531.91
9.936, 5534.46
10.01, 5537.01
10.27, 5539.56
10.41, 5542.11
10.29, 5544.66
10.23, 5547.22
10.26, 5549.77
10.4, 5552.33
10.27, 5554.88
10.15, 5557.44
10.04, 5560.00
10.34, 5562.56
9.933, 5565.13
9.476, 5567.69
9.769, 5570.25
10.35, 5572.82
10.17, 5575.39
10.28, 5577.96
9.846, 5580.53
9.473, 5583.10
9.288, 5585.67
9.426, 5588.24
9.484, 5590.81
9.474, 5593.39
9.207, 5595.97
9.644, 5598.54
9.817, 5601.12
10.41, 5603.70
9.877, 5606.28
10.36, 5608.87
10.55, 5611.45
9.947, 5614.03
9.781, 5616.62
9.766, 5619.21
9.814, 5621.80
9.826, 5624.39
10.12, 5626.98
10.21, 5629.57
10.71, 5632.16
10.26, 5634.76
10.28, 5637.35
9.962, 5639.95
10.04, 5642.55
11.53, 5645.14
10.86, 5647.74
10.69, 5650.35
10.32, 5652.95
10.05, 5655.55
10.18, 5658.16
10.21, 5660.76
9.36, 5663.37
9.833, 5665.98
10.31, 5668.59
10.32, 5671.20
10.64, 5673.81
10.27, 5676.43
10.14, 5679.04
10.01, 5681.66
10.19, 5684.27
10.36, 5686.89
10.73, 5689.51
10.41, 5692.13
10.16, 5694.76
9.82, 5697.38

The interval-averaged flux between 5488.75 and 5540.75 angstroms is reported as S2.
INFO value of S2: 9.9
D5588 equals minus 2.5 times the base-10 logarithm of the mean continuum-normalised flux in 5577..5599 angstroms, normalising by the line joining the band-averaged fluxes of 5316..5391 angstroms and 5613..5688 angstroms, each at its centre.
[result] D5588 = 0.06 mag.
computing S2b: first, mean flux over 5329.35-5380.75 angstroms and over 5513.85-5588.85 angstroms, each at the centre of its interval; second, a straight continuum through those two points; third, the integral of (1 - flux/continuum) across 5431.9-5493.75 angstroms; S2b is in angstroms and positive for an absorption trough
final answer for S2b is 0.9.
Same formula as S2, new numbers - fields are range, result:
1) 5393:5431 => 9.64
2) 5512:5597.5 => 9.91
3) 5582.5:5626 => 9.78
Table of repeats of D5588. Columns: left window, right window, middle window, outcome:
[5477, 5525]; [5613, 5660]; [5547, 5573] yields -0.013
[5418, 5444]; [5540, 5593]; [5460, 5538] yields 0.016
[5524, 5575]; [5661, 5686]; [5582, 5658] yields 0.007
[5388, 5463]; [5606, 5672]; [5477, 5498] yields 0.020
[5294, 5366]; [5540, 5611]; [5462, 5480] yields 0.050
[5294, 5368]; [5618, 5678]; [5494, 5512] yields 0.016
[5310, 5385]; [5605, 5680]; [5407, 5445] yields 0.014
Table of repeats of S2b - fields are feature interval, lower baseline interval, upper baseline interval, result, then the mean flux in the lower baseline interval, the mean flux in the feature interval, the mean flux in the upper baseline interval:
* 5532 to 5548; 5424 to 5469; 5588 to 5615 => -0.5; 9.85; 10.2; 9.85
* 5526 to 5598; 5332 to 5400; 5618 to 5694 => 1.2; 9.82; 9.94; 10.3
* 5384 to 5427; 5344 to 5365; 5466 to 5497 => 0.4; 9.92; 9.71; 9.6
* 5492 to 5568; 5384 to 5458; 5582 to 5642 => -1.1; 9.8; 10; 9.9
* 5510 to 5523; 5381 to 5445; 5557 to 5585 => 0.3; 9.75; 9.69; 9.96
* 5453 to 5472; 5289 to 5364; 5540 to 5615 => 0.5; 9.87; 9.68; 9.98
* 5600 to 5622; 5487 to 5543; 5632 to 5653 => 0.7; 9.91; 10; 10.5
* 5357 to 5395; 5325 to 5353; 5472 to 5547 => -1.2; 9.56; 9.92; 9.83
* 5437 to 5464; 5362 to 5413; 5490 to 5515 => -0.4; 9.79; 10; 9.92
